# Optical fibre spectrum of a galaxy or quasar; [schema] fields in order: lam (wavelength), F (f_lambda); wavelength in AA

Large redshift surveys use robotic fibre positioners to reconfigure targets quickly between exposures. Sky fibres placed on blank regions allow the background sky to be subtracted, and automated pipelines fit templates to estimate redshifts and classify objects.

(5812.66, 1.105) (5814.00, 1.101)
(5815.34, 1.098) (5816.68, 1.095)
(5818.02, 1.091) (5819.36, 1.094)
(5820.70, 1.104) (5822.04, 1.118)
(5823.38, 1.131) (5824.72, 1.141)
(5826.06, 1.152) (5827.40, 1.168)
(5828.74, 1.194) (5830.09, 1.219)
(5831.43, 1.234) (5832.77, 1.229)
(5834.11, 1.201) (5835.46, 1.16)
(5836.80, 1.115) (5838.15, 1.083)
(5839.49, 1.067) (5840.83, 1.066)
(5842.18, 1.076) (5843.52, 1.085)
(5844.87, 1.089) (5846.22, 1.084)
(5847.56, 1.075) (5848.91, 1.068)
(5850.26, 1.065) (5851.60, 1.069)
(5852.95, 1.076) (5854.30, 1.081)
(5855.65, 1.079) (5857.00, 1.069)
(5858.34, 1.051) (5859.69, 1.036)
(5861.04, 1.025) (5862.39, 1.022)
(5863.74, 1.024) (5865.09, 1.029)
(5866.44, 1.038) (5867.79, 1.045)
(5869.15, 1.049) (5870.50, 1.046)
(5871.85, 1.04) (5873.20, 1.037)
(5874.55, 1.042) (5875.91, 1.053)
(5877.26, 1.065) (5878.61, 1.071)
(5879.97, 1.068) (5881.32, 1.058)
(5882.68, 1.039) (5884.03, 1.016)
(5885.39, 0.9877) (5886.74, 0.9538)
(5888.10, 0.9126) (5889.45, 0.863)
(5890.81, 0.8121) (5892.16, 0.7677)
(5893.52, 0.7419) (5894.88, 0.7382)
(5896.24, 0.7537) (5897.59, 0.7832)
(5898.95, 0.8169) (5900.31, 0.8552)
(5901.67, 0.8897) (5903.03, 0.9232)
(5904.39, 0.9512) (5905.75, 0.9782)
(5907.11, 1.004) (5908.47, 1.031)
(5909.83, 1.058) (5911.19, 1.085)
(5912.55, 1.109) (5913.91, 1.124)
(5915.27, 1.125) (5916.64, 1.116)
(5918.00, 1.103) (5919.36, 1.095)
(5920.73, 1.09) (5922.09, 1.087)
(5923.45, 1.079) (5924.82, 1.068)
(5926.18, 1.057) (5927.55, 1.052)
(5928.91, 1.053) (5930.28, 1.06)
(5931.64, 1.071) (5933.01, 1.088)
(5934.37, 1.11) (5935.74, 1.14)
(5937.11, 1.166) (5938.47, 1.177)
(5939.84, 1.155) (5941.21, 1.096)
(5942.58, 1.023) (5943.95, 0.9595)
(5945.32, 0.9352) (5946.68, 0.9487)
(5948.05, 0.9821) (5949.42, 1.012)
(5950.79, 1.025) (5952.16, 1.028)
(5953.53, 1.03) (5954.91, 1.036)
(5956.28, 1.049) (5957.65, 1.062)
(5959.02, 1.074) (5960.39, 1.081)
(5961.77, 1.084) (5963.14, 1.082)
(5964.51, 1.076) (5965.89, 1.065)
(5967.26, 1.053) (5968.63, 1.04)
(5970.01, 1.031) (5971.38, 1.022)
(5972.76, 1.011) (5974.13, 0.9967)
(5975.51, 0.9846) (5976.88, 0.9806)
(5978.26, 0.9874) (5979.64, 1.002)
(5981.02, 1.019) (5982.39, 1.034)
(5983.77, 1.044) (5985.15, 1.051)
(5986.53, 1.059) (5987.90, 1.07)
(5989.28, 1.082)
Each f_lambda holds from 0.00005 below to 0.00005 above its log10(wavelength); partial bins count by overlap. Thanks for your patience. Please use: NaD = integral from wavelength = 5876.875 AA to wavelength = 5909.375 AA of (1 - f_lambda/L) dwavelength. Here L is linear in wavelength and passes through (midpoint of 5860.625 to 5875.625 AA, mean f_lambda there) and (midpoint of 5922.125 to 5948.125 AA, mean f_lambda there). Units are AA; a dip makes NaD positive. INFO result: 3.97 AA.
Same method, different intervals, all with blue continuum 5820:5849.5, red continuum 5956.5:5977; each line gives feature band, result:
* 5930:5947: -0.2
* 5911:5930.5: -0.2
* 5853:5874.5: 1.3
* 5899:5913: 1.4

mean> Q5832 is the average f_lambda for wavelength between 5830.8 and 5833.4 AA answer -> 1.23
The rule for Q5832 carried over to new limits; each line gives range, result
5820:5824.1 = 1.12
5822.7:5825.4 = 1.14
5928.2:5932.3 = 1.06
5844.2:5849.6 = 1.08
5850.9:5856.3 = 1.08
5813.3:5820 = 1.1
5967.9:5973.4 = 1.03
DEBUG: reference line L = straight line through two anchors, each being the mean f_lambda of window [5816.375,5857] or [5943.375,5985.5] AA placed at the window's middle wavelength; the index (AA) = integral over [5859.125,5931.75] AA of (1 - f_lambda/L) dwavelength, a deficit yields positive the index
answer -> 5.0 AA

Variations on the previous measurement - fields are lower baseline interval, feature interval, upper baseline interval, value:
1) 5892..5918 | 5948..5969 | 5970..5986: -1.2 AA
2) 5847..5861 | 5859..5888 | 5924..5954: 0.8 AA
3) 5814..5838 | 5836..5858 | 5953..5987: 1.0 AA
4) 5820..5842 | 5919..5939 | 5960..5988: -0.4 AA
